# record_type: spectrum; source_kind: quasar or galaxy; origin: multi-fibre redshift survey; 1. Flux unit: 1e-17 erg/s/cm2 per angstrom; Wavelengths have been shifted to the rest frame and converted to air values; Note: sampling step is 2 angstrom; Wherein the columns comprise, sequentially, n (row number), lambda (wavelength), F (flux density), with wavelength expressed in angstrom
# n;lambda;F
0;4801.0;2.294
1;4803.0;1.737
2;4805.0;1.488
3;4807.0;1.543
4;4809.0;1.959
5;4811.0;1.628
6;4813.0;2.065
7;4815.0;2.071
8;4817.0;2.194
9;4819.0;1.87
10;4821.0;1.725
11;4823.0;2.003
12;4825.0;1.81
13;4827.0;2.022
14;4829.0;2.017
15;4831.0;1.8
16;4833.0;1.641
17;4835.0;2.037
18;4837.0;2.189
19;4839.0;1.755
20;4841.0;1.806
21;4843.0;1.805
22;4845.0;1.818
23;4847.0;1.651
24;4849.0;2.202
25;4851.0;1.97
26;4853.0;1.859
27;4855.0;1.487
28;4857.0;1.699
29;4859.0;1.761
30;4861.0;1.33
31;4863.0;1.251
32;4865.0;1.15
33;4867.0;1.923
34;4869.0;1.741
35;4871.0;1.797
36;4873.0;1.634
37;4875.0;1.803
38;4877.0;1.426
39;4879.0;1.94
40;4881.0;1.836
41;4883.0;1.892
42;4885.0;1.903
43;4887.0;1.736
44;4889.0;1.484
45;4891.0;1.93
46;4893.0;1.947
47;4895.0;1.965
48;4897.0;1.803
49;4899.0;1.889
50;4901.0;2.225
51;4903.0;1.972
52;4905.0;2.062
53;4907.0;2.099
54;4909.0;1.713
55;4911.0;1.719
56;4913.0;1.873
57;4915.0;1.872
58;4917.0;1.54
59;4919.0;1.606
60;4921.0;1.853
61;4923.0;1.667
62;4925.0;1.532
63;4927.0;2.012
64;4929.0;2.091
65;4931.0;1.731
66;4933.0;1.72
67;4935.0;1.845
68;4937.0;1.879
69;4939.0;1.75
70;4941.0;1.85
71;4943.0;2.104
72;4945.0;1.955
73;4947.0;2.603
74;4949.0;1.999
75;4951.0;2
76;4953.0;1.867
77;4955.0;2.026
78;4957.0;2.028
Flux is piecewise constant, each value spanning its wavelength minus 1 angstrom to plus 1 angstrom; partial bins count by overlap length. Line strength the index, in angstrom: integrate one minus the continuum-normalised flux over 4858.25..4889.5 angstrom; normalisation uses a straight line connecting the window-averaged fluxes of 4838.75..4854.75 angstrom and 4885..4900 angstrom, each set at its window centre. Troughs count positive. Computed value 2.9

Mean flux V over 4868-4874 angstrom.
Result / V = 1.72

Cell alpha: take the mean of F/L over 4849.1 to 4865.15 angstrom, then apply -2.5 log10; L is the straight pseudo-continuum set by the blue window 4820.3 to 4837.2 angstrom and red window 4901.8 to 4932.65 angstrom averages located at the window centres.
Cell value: 0.161 mag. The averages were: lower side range 1.91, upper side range 1.82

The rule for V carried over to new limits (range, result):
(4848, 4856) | 1.88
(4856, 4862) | 1.6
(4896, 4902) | 1.97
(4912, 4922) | 1.75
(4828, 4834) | 1.82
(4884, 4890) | 1.71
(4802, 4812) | 1.67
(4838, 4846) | 1.8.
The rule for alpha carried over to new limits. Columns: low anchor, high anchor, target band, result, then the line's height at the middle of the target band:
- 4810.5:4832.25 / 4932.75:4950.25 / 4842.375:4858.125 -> 0.08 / 1.94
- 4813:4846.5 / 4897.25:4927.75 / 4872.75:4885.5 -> 0.05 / 1.87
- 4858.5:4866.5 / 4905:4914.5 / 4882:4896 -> -0.11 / 1.66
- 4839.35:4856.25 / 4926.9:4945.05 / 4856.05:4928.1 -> 0.05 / 1.85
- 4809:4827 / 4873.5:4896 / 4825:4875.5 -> 0.06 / 1.87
